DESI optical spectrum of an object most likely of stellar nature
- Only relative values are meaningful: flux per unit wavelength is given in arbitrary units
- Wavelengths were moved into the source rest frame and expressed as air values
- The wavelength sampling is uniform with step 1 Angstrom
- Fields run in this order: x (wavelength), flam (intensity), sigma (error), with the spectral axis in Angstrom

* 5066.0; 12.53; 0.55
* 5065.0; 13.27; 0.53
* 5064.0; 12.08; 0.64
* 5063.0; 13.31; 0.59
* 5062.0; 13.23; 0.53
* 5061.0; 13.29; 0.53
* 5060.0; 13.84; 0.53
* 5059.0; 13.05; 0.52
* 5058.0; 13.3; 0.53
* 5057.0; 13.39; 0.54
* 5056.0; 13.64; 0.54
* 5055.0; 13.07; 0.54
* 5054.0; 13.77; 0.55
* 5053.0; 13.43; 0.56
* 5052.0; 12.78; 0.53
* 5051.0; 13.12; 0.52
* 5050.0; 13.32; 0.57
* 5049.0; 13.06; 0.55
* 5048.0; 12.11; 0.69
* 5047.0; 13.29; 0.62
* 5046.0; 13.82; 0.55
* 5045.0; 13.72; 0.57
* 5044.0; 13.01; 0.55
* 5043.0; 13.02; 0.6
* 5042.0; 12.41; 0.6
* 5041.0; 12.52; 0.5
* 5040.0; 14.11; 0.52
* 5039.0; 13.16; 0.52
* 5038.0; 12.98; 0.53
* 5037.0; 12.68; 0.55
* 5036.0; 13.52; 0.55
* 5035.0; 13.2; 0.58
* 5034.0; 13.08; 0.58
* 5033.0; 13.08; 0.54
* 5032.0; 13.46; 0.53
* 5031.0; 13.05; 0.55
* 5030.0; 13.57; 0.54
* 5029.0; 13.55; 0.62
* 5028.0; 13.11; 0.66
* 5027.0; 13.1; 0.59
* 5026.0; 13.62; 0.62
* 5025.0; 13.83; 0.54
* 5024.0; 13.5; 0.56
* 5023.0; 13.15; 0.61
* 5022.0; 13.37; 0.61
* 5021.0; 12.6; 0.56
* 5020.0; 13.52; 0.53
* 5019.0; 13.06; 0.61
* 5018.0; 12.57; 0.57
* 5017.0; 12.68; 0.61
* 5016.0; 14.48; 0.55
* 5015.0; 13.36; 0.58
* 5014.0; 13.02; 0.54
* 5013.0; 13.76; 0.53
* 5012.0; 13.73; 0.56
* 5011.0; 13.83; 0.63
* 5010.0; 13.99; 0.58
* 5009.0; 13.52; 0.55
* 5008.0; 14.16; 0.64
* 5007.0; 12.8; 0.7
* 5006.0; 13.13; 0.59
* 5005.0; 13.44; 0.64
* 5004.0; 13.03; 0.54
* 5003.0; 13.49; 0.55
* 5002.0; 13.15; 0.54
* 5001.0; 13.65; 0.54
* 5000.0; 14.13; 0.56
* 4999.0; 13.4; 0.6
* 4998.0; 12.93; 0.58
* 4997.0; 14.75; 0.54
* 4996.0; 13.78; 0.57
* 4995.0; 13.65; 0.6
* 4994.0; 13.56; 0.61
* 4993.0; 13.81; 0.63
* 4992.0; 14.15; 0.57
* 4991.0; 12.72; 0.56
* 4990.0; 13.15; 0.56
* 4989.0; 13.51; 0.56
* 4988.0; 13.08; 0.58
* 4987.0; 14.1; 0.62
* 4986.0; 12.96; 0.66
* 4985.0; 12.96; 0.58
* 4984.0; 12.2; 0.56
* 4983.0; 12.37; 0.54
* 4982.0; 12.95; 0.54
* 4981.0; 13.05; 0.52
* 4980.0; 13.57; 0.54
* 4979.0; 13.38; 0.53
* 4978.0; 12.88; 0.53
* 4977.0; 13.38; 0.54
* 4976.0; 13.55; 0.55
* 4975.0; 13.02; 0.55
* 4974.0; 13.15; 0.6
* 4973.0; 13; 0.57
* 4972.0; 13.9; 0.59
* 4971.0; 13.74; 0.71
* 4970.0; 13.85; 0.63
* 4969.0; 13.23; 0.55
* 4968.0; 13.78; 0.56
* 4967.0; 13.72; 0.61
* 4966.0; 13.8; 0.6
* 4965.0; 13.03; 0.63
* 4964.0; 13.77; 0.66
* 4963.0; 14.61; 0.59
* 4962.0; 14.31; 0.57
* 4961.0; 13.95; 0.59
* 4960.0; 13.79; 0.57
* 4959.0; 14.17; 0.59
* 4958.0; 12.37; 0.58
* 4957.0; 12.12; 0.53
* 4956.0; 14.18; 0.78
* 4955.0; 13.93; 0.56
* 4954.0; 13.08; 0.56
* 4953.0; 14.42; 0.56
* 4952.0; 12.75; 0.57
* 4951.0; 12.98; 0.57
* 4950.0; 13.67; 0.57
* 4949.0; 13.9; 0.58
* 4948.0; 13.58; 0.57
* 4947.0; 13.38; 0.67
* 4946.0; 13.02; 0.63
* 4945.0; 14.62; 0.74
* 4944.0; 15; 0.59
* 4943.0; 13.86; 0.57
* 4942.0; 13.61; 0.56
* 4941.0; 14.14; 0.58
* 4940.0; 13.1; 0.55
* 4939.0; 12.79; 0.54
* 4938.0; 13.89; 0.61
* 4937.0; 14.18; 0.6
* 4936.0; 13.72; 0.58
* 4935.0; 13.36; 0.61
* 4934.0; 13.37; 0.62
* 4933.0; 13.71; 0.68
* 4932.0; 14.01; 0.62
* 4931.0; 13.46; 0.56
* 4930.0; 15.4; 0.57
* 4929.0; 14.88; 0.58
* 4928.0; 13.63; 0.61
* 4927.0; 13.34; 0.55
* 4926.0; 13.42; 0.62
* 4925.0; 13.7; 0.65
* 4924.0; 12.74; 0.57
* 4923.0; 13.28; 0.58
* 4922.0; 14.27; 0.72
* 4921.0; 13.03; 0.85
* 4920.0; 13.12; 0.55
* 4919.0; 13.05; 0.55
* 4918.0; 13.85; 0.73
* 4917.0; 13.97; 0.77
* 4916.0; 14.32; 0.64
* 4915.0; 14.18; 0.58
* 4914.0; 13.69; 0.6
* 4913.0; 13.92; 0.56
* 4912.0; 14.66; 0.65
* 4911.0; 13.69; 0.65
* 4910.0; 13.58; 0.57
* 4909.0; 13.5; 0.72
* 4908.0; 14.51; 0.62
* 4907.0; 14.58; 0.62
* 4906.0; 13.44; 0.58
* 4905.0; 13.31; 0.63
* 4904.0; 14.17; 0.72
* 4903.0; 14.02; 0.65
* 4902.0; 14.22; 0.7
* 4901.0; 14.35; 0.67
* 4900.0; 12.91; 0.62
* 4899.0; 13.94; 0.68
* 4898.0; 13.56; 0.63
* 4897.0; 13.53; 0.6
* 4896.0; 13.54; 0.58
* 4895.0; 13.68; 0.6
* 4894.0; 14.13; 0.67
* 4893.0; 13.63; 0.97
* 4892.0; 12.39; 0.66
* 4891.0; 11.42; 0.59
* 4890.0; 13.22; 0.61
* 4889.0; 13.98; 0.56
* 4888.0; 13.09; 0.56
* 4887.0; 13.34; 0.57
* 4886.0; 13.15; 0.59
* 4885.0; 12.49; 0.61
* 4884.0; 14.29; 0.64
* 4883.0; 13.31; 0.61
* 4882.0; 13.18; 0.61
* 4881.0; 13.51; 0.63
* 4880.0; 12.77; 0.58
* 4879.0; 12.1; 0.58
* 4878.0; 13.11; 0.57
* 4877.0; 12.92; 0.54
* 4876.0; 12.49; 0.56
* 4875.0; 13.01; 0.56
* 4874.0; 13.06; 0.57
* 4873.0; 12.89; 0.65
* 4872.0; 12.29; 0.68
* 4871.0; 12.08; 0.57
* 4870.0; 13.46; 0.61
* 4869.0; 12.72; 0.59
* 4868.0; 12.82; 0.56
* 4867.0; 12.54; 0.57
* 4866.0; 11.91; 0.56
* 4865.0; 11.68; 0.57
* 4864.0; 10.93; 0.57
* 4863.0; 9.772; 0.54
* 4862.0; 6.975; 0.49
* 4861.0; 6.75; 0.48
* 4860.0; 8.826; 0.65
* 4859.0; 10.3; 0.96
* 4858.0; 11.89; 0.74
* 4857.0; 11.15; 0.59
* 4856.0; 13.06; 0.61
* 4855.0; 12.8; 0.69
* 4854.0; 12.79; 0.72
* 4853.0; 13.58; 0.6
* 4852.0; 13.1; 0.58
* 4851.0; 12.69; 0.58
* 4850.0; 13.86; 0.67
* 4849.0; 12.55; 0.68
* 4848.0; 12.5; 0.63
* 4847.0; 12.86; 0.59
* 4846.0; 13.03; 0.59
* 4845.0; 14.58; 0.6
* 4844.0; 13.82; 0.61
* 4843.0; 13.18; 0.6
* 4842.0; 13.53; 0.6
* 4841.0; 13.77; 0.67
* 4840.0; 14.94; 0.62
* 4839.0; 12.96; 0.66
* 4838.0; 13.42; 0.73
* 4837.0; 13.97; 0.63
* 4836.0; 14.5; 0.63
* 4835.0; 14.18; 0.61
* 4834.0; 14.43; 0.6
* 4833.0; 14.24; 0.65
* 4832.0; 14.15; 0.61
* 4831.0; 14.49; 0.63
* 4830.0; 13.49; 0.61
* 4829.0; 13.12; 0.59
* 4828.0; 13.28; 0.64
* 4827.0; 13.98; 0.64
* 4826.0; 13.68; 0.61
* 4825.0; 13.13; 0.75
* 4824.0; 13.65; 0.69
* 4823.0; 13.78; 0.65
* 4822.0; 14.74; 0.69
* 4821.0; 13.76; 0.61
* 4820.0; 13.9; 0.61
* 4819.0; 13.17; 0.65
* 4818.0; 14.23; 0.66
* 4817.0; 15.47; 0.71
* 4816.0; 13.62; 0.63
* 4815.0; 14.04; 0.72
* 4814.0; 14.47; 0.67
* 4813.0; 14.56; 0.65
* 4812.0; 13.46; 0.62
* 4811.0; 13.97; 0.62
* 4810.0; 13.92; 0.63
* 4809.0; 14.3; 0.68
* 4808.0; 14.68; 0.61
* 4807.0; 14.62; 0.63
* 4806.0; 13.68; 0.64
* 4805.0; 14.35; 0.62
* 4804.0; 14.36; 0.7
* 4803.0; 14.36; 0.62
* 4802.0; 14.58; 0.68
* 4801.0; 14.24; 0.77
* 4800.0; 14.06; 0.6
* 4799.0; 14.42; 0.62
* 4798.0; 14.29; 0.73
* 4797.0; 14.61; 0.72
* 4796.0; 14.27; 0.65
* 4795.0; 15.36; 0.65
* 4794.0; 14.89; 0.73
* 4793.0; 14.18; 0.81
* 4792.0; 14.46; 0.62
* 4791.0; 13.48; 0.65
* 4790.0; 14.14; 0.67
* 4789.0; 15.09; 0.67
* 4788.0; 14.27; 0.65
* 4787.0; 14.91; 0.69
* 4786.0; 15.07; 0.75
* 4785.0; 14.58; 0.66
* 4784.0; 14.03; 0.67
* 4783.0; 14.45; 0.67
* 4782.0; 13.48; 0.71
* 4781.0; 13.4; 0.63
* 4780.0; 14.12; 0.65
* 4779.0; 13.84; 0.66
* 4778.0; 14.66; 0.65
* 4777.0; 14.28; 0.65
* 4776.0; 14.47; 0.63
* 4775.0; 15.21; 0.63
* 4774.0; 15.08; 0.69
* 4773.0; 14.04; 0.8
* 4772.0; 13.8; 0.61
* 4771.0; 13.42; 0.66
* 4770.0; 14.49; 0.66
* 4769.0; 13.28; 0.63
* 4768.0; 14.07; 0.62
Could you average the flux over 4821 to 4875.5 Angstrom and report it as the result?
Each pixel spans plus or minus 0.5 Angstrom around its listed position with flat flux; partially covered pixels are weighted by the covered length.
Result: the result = 12.8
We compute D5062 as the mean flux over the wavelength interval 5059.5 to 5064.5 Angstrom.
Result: 13.2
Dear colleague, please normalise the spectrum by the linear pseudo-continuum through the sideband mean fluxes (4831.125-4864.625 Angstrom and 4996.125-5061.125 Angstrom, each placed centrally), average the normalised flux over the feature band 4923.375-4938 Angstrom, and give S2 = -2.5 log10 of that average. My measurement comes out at -0.07 mag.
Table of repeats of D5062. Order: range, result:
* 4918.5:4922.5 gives 13.4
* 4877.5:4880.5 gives 12.7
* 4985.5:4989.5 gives 13.4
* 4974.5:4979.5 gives 13.2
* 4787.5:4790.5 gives 14.5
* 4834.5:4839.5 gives 13.8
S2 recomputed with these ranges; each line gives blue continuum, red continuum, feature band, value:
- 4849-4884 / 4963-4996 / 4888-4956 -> -0.079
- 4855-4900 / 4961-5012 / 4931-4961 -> -0.044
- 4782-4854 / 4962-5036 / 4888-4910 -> 0.010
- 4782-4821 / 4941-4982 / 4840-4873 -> 0.157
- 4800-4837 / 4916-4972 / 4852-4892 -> 0.141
